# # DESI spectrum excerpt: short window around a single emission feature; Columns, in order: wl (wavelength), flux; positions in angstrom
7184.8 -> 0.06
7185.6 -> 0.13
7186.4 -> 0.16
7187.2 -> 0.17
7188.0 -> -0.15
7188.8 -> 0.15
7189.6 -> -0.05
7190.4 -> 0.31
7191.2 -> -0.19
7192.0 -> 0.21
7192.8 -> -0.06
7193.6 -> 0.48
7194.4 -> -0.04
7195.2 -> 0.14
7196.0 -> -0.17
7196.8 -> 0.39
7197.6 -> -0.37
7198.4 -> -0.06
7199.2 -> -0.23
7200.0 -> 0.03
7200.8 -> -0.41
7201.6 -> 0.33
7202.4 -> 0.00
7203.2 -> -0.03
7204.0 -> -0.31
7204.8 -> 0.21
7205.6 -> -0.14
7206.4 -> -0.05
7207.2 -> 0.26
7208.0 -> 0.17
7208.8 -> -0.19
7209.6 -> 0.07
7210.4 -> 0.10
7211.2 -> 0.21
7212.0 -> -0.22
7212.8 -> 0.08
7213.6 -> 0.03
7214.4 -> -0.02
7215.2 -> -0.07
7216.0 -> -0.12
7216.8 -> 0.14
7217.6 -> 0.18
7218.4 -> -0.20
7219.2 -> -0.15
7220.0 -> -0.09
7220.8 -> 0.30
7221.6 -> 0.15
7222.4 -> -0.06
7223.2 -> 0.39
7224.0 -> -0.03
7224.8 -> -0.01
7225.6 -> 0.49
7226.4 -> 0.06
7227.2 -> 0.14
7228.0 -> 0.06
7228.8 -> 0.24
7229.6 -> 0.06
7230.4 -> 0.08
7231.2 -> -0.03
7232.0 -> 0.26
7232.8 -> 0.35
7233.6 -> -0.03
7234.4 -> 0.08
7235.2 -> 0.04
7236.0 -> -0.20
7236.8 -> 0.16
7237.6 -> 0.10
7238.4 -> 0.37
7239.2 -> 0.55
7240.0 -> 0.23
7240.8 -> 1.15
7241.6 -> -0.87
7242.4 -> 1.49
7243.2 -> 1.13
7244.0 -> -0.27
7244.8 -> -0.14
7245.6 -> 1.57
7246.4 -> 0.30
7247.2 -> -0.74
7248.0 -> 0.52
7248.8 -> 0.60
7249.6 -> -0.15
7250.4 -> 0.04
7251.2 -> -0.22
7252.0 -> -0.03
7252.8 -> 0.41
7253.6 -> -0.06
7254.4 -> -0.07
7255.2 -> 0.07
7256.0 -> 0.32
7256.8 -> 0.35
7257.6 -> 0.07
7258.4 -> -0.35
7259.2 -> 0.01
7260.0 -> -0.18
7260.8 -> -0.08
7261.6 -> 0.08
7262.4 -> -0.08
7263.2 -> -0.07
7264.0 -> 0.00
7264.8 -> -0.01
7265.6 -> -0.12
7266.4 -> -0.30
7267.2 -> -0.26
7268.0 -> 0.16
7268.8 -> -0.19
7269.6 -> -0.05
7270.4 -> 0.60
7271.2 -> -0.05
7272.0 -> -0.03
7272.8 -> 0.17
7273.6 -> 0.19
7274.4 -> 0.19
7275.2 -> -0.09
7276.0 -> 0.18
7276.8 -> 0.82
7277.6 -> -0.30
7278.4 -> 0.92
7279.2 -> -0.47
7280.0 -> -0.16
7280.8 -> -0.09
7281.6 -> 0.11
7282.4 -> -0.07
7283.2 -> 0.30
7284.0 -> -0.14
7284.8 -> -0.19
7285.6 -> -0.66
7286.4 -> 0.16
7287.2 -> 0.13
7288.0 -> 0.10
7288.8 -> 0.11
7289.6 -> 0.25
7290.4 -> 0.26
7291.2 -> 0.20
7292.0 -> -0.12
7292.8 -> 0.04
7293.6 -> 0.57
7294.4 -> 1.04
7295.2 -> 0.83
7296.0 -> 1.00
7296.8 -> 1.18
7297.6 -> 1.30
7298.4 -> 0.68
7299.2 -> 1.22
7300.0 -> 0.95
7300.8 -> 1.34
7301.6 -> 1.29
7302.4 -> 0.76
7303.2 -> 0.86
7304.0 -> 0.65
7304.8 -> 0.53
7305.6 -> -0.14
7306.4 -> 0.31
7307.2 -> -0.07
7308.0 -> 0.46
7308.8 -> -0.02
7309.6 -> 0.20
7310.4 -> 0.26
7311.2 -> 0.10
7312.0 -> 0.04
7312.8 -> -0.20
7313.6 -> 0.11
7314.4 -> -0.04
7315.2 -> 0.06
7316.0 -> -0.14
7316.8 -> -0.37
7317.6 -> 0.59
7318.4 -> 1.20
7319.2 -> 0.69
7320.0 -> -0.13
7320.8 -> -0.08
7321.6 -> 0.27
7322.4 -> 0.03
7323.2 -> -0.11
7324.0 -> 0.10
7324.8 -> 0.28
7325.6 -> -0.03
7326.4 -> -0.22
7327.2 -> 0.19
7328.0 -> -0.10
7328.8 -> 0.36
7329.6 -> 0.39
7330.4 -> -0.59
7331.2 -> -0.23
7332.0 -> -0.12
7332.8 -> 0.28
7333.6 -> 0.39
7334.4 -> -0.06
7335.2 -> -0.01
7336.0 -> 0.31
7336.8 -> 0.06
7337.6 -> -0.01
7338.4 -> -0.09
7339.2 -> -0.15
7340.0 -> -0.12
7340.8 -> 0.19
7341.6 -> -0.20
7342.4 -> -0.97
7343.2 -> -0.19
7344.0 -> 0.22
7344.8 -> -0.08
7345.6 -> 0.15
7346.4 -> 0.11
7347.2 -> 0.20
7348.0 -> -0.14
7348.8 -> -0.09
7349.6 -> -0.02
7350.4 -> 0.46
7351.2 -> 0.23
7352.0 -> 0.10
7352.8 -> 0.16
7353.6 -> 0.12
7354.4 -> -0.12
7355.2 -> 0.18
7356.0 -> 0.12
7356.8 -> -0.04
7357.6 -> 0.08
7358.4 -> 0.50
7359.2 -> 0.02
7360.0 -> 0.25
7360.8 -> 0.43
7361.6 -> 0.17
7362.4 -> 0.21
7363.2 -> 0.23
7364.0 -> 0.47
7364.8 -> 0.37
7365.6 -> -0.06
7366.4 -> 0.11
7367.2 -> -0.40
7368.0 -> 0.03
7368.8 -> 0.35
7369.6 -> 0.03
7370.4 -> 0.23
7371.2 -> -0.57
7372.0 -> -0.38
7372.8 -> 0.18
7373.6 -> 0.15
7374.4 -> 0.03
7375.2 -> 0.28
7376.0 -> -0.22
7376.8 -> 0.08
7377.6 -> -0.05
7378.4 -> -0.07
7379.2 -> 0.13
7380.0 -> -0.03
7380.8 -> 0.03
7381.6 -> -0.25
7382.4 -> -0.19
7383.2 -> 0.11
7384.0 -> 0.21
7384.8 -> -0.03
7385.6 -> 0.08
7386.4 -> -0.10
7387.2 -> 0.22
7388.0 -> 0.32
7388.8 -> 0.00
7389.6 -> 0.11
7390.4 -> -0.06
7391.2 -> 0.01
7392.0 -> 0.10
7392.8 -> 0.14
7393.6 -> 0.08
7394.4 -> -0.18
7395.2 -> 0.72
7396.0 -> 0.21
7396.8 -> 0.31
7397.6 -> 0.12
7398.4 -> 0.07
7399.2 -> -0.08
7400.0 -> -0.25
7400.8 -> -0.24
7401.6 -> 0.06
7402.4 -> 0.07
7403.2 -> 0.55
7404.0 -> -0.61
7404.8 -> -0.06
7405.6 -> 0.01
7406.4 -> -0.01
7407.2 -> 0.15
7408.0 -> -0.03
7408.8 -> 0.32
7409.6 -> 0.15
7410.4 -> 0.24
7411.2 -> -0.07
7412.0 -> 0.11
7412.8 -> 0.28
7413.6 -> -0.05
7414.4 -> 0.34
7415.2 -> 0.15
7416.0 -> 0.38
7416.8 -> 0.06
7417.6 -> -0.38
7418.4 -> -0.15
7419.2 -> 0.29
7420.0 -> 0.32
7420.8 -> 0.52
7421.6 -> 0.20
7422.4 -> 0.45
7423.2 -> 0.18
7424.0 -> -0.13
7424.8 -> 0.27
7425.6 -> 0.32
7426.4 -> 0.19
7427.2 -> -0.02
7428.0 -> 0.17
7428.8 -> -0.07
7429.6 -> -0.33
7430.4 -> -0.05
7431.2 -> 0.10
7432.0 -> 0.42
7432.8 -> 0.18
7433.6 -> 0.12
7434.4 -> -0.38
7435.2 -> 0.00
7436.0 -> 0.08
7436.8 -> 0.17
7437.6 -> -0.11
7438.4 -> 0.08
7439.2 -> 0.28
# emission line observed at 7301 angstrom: [O II]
